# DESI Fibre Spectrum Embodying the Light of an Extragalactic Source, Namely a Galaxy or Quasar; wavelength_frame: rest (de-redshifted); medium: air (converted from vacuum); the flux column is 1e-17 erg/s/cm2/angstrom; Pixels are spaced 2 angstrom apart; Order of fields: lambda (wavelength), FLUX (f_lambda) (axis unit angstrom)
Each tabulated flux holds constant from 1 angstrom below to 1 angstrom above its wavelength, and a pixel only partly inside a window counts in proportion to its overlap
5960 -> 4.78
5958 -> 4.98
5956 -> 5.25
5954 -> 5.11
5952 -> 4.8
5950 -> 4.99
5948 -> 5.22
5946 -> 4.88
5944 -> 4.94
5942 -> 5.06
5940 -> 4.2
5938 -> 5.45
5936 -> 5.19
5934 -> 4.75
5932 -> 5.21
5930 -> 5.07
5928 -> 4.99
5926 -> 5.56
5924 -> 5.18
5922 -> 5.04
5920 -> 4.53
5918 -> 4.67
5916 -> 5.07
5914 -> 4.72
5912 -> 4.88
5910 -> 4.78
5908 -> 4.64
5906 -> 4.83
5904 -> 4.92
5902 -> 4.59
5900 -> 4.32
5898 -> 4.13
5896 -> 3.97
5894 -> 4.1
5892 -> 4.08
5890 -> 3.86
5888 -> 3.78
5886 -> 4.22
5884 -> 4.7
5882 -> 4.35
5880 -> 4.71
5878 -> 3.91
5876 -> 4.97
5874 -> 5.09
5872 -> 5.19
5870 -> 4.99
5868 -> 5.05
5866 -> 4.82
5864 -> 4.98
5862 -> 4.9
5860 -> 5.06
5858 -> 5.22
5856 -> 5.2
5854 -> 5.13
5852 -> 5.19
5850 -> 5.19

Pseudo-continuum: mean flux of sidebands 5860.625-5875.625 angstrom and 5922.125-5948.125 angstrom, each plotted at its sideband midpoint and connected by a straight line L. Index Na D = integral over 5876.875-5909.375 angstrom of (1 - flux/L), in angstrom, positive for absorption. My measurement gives 4.5 angstrom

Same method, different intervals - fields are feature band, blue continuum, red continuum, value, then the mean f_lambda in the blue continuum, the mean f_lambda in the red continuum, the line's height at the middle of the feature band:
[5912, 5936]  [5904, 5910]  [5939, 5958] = -0.7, 4.77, 4.94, 4.84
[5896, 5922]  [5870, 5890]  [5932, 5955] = 0.4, 4.53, 4.97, 4.73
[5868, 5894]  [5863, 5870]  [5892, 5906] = 1.1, 4.96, 4.35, 4.69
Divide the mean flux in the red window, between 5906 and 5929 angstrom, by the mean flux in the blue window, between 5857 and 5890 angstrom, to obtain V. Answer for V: 1.0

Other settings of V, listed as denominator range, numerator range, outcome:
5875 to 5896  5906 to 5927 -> 1.15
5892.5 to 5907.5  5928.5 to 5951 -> 1.13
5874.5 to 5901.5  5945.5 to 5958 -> 1.18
